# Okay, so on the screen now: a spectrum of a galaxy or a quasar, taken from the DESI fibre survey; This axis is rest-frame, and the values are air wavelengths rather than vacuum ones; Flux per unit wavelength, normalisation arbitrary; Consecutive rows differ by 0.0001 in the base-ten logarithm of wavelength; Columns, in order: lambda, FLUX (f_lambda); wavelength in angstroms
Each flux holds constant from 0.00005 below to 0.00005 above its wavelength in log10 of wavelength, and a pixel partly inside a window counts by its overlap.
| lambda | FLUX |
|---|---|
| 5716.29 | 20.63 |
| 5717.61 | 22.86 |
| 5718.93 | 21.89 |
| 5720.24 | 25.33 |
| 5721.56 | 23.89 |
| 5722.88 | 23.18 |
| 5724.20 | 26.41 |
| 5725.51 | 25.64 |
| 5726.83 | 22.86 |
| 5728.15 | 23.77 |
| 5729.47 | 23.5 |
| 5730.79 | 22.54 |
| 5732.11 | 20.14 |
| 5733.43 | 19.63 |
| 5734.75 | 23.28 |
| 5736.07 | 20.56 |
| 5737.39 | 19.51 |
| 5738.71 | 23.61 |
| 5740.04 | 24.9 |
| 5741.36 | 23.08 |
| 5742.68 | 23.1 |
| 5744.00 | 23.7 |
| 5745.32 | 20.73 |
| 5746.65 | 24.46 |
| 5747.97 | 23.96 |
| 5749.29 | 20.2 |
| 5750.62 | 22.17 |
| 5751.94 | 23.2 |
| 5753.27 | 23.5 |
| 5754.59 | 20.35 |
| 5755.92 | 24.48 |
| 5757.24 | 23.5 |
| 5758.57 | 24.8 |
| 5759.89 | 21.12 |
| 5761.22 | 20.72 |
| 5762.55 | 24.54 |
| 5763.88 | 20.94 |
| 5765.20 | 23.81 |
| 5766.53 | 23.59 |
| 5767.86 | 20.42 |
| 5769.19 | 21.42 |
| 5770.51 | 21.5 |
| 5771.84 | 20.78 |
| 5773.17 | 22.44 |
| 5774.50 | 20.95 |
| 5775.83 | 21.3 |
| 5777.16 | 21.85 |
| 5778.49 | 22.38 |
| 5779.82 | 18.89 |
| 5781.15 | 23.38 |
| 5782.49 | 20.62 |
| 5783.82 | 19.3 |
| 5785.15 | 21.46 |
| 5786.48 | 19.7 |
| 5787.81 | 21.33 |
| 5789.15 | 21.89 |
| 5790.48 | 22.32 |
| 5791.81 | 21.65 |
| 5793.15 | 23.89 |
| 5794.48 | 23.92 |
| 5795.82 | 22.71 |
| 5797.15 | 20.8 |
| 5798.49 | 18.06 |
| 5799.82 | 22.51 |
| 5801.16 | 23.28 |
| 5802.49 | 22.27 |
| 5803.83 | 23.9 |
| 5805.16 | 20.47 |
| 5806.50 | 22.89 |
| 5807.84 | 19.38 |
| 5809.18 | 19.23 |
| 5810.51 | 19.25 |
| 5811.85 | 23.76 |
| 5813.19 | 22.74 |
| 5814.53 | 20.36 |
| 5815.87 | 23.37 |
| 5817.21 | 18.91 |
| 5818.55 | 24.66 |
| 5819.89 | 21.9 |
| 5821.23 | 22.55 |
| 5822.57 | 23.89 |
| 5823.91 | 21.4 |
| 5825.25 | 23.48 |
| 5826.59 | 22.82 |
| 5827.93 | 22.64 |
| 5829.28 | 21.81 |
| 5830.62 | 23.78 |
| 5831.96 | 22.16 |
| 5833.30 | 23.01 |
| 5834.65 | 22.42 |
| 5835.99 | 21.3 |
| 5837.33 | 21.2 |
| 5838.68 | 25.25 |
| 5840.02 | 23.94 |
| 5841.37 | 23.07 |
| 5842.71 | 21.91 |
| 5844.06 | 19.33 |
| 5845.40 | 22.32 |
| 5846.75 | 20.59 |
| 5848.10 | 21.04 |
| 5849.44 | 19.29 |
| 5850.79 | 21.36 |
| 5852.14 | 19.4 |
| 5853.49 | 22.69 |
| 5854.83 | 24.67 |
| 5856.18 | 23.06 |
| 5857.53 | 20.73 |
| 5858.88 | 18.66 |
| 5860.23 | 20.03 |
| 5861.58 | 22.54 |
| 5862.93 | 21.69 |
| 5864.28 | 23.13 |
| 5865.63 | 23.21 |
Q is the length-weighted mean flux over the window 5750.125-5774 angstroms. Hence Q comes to 22.4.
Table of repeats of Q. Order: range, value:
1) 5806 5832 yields 22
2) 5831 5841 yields 22.8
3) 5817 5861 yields 22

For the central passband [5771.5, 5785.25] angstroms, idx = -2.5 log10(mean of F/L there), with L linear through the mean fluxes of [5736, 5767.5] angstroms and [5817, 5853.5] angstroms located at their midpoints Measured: 0.06 mag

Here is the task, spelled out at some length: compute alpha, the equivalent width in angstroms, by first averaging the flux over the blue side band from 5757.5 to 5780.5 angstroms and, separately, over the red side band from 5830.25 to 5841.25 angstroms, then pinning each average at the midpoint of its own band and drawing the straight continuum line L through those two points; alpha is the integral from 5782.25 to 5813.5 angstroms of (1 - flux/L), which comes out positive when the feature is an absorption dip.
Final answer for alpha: 1.05 angstroms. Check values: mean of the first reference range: 21.9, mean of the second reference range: 22.9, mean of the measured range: 21.6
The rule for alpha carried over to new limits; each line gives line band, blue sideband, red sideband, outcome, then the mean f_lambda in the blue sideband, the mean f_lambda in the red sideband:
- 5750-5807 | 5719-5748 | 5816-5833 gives 2.1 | 23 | 22.5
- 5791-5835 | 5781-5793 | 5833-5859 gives -1.2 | 21.3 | 21.8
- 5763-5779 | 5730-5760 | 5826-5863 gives 0.4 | 22.5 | 21.9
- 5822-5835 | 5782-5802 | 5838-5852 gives -0.6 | 21.6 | 21.7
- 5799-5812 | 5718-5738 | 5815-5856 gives 0.5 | 22.8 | 22.2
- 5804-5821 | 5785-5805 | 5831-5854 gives 0.3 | 22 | 21.8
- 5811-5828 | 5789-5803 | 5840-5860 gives -0.5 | 22.1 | 21.4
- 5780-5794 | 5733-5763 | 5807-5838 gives 0.5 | 22.6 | 22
